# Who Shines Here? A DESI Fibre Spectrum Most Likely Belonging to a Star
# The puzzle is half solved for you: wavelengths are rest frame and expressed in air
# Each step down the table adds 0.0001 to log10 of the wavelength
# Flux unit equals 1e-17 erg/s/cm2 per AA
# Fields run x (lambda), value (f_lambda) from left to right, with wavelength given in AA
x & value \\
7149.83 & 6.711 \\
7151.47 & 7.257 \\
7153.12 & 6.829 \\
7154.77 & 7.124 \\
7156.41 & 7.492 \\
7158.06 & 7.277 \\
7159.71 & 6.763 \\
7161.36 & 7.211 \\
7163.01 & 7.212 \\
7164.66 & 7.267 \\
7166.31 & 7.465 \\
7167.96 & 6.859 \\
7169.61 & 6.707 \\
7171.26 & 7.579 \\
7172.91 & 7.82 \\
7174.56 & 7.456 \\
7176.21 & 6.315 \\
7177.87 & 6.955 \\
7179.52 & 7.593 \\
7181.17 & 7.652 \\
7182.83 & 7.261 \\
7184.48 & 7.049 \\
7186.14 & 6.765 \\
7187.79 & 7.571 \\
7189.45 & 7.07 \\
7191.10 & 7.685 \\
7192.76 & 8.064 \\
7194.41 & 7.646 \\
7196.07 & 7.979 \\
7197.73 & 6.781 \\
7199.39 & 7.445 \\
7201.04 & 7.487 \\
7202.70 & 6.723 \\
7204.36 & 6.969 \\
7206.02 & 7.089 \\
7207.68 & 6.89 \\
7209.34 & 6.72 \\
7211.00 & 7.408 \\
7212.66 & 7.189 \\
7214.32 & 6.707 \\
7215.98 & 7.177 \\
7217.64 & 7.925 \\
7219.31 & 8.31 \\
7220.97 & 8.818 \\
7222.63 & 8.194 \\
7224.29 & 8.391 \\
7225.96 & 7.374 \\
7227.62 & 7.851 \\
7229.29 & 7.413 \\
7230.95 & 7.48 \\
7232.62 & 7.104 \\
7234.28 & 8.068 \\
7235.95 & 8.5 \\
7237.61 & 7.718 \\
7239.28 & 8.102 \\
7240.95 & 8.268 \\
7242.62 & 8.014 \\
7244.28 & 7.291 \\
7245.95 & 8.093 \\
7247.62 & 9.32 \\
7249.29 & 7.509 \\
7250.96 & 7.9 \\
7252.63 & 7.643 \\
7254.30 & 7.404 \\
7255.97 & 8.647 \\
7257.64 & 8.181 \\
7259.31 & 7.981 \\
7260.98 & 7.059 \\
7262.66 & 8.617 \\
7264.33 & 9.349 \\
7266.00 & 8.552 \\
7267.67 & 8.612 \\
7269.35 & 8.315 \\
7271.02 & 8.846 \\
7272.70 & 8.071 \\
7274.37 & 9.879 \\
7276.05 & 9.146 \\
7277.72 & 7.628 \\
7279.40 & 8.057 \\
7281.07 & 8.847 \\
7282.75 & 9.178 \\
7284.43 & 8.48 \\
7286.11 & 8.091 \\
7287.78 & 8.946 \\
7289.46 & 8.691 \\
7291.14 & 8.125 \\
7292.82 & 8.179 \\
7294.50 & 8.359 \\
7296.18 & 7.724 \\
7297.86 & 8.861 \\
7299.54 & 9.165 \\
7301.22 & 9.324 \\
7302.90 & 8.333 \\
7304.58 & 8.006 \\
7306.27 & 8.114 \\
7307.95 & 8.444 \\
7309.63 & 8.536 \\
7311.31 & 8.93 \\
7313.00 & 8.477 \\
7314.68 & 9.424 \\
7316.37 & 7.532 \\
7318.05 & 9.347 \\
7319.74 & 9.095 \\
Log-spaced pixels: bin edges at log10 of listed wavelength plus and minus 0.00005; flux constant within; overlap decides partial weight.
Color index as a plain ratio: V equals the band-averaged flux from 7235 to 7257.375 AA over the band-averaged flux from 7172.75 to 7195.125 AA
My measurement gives 1.1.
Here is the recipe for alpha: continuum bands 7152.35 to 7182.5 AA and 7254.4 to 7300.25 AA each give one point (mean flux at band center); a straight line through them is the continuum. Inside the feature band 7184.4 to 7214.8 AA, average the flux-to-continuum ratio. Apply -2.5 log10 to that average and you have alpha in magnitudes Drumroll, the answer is 0.05 mag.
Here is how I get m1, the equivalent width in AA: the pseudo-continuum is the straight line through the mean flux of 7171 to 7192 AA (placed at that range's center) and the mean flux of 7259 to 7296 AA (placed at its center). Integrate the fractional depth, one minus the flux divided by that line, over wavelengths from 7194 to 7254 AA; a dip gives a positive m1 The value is 1.3 AA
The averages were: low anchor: 7.28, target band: 7.65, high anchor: 8.49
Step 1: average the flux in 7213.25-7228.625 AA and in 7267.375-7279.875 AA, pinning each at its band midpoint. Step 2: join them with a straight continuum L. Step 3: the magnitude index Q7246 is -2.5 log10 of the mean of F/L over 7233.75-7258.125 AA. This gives 0.02 mag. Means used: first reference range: 7.84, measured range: 8.04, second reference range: 8.58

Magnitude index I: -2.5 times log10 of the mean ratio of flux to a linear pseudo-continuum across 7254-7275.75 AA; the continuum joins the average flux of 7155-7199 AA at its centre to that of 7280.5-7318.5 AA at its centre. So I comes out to -0.034 mag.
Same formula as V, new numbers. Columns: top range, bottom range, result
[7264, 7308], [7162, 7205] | 1.18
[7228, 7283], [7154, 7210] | 1.13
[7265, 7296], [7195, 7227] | 1.15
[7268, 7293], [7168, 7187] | 1.19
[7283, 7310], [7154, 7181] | 1.18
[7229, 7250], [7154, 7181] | 1.10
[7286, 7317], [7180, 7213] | 1.17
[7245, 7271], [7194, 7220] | 1.13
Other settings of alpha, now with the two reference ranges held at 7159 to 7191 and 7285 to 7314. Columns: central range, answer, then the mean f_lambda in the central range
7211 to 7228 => -0.02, 7.77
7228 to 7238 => 0.01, 7.72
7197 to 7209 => 0.07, 7.04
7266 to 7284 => -0.05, 8.65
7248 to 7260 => 0.01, 7.95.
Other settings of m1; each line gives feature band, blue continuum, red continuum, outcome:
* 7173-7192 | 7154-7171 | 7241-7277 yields 0.4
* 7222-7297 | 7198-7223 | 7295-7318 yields -2.1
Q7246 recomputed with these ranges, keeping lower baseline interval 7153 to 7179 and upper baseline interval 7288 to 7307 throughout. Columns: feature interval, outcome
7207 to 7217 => 0.086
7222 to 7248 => -0.011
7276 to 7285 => -0.028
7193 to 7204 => 0.016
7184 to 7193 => 0.008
